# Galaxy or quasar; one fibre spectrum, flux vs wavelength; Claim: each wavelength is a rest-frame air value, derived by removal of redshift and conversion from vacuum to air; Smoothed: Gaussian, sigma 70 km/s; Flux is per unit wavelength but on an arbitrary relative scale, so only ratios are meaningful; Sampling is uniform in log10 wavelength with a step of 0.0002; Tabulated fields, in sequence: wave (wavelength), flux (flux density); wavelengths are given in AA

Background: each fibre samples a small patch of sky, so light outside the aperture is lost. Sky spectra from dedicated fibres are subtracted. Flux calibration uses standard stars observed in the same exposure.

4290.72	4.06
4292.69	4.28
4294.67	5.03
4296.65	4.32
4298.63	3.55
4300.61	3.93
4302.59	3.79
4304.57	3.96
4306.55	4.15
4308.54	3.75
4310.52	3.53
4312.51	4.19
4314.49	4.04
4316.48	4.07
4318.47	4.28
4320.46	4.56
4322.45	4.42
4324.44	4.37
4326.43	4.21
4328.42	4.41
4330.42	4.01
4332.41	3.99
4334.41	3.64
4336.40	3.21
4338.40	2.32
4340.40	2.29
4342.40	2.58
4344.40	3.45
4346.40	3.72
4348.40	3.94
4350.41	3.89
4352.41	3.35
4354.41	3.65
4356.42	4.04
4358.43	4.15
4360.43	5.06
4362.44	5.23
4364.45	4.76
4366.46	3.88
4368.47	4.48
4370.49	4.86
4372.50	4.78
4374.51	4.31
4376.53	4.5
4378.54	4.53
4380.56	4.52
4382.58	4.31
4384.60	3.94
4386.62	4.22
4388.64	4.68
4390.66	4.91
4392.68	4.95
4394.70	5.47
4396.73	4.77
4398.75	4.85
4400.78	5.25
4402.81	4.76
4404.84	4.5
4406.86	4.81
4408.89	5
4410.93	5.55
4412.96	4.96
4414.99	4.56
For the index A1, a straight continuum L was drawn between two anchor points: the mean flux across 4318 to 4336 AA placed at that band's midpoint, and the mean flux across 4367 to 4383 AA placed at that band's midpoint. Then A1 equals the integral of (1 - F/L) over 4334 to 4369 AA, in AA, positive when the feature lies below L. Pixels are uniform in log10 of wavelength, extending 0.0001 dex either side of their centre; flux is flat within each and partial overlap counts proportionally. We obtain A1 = 4.9 AA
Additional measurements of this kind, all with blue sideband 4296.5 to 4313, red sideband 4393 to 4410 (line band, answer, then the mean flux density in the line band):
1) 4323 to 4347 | 3.8 AA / 3.53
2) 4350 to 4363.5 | 0.7 AA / 4.21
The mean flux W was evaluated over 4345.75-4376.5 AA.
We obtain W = 4.29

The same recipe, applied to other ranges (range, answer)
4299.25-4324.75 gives 4.07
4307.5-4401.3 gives 4.17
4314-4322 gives 4.26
